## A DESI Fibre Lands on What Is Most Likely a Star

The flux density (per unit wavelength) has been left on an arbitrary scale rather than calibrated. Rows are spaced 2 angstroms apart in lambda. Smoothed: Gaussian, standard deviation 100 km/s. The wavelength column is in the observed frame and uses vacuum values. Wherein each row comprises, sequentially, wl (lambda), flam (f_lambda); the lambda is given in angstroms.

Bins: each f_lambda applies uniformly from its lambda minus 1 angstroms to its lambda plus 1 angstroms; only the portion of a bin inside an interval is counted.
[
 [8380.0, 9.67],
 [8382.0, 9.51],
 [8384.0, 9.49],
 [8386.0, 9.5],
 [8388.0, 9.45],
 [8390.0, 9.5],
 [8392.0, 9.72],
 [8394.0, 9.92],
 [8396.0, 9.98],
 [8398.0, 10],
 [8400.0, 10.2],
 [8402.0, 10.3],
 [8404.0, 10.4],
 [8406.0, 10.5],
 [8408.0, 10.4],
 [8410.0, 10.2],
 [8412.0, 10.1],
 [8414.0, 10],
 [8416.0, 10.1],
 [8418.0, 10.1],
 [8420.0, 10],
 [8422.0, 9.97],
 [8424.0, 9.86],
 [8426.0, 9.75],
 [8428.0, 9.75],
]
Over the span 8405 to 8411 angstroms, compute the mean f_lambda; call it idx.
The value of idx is 10.4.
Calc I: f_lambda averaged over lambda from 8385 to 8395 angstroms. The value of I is 9.62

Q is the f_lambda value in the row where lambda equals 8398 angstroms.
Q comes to 10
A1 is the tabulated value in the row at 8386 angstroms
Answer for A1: 9.5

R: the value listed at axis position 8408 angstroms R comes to 10.4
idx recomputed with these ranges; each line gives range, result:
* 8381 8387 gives 9.5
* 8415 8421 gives 10.1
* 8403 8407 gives 10.4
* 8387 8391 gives 9.47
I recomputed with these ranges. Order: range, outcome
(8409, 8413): 10.1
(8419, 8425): 9.94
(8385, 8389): 9.47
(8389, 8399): 9.82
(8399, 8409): 10.4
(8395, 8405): 10.2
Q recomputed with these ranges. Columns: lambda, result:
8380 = 9.67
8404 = 10.4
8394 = 9.92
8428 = 9.75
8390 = 9.5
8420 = 10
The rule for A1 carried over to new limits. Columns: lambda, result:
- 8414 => 10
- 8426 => 9.75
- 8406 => 10.5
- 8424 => 9.86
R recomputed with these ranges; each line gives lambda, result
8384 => 9.49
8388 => 9.45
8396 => 9.98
